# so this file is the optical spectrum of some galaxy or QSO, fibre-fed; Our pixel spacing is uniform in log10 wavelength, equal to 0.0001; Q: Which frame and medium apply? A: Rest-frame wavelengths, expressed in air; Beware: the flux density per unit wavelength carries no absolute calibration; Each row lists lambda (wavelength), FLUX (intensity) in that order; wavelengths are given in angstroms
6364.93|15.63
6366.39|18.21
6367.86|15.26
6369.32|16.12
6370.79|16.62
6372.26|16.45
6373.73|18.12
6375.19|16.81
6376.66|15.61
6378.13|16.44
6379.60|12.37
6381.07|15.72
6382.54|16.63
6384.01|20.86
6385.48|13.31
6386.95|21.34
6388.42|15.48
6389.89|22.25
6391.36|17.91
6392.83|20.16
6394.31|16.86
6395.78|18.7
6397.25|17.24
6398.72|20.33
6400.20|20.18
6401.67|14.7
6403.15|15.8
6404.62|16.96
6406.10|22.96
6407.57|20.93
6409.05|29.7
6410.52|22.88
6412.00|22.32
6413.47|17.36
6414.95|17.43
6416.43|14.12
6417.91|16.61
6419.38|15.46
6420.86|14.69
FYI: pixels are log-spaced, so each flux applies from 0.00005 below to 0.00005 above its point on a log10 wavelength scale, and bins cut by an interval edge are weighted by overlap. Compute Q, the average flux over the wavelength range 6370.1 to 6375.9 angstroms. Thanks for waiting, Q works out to 17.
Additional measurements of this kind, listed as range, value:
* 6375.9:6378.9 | 16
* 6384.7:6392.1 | 18.1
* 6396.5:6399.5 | 18.8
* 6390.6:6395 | 18.3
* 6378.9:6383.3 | 15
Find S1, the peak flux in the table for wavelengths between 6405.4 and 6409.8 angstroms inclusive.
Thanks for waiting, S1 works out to 29.7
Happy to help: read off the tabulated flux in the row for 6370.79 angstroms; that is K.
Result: 16.62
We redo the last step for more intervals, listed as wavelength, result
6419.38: 15.46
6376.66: 15.61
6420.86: 14.69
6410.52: 22.88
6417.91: 16.61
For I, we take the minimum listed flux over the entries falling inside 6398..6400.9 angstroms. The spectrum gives 20.18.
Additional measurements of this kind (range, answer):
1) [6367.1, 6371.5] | 15.26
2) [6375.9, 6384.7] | 12.37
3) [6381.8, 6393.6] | 13.31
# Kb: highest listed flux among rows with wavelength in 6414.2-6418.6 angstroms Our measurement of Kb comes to 17.43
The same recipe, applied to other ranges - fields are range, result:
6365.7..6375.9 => 18.21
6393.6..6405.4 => 20.33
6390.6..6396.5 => 20.16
